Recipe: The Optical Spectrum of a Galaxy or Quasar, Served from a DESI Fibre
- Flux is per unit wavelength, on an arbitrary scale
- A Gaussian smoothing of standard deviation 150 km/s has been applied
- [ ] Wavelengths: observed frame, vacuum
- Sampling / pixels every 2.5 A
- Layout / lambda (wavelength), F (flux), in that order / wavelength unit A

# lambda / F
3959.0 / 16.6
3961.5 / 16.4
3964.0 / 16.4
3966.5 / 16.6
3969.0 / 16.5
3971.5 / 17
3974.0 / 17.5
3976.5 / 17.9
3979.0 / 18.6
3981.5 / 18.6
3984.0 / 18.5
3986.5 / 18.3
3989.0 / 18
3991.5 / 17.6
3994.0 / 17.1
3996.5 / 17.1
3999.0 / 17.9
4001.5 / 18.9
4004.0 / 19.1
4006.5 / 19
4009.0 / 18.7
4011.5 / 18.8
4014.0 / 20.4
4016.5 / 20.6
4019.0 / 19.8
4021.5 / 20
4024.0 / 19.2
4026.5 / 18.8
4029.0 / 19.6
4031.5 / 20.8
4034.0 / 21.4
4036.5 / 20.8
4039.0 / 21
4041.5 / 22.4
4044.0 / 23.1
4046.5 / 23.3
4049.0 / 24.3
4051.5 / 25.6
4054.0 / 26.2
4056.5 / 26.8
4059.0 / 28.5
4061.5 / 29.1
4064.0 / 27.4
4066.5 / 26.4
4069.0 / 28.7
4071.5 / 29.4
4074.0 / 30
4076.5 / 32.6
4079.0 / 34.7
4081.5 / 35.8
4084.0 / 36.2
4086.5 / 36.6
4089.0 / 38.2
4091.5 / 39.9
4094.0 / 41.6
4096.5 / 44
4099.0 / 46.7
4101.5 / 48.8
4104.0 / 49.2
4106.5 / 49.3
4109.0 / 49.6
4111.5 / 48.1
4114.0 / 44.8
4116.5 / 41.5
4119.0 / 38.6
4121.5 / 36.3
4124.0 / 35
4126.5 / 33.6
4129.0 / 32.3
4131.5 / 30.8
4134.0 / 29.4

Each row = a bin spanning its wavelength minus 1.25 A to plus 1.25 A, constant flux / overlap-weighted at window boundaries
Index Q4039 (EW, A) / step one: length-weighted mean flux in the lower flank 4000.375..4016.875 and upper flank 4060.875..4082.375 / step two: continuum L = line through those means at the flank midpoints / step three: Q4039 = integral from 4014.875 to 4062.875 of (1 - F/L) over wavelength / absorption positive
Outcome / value 3.9 A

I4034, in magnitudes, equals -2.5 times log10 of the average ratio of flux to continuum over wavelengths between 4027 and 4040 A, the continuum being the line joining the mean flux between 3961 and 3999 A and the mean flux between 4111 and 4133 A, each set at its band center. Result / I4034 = 0.21 mag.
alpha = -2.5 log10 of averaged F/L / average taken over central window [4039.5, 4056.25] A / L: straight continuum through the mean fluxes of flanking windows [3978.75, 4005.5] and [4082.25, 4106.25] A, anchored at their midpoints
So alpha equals 0.287 mag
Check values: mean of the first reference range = 18.1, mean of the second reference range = 42.5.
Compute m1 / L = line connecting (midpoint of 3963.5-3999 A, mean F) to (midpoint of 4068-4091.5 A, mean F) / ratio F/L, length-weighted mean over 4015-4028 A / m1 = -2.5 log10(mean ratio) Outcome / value 0.226 mag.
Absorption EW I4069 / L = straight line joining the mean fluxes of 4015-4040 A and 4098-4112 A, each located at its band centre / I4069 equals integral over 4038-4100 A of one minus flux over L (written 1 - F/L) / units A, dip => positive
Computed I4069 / 7.8 A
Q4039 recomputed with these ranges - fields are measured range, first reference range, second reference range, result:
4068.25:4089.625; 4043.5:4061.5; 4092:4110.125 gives 2.1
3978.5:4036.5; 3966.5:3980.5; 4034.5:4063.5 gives 4.5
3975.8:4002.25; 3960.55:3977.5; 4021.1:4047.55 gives 0.1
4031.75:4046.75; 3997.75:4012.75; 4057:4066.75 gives 1.5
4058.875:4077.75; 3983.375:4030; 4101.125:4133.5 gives 1.3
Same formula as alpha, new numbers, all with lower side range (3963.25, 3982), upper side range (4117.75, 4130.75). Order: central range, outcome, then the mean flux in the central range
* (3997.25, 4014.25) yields 0.13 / 18.8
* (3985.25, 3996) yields 0.10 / 17.7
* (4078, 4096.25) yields -0.23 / 38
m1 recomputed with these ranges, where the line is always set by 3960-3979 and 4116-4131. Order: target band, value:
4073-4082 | -0.104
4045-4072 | 0.042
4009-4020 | 0.139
